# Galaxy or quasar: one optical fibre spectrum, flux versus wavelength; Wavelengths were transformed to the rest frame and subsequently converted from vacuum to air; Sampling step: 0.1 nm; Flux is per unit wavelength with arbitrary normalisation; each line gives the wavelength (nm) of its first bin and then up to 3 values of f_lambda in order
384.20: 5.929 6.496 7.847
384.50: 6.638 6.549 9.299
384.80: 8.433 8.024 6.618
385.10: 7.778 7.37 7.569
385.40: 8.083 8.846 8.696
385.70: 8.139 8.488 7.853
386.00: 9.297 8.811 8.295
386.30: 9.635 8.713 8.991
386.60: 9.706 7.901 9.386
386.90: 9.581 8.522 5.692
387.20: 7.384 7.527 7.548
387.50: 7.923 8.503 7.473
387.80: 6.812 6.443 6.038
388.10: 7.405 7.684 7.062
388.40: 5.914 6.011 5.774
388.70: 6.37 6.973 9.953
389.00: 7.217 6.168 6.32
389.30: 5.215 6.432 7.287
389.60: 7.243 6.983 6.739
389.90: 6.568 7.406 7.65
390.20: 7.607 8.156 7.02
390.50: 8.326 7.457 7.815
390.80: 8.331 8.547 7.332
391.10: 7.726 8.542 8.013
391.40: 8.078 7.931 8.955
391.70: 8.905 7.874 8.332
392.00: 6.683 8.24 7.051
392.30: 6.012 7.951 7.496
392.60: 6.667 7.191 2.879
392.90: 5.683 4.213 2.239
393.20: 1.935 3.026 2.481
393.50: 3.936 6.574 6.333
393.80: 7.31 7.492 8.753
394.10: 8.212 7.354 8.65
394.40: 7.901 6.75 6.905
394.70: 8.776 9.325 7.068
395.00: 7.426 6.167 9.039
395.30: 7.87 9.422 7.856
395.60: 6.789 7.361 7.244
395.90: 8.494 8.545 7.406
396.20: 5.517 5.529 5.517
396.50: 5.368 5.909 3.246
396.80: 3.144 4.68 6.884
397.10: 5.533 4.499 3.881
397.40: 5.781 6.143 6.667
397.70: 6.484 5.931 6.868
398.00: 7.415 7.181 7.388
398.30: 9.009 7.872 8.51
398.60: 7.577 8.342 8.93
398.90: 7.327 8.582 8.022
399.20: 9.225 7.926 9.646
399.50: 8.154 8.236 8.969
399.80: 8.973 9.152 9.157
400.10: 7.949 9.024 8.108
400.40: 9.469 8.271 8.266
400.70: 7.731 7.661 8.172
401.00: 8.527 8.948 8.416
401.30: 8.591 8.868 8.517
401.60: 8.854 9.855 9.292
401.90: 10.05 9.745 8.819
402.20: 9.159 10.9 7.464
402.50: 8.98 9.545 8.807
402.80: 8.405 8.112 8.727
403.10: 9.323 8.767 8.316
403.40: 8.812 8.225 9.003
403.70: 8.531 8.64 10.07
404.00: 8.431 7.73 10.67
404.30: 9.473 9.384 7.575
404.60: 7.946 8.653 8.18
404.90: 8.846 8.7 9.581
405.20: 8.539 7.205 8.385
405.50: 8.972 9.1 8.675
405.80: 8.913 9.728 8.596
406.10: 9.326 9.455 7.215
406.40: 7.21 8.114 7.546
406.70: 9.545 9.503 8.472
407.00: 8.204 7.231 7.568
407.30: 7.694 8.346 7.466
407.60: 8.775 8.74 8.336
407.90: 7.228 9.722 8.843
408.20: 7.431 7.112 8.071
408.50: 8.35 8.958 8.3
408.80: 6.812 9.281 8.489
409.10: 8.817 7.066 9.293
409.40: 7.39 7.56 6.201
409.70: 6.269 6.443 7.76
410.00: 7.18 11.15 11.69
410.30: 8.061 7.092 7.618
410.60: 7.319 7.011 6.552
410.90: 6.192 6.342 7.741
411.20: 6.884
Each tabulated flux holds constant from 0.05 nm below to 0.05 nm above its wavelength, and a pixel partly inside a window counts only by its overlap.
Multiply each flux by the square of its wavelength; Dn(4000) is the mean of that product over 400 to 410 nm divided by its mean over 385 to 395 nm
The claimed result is 1.25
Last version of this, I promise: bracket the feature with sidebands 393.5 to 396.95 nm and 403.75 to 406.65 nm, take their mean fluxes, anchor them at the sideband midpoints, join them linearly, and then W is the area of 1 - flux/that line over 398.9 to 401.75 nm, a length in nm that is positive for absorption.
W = -0.27 nm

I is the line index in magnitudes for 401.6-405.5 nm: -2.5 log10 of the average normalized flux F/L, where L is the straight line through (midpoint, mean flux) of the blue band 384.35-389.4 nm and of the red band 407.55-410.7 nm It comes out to -0.11 mag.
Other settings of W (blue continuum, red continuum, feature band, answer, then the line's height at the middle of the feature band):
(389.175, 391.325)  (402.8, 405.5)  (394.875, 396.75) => 0.23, 7.92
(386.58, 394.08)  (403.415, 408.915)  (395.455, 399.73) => 0.41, 7.68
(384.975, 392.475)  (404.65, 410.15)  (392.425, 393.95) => 0.53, 7.81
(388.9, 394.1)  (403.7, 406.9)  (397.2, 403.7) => -0.19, 8.04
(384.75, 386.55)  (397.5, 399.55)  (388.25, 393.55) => 0.89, 8.11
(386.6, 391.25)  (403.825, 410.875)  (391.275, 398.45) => 0.95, 7.67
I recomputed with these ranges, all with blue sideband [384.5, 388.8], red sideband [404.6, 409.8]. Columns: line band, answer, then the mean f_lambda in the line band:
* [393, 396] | 0.167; 6.84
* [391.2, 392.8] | 0.048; 7.57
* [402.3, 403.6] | -0.073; 8.73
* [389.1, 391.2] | 0.080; 7.31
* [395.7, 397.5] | 0.356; 5.77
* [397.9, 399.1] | 0.013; 7.96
